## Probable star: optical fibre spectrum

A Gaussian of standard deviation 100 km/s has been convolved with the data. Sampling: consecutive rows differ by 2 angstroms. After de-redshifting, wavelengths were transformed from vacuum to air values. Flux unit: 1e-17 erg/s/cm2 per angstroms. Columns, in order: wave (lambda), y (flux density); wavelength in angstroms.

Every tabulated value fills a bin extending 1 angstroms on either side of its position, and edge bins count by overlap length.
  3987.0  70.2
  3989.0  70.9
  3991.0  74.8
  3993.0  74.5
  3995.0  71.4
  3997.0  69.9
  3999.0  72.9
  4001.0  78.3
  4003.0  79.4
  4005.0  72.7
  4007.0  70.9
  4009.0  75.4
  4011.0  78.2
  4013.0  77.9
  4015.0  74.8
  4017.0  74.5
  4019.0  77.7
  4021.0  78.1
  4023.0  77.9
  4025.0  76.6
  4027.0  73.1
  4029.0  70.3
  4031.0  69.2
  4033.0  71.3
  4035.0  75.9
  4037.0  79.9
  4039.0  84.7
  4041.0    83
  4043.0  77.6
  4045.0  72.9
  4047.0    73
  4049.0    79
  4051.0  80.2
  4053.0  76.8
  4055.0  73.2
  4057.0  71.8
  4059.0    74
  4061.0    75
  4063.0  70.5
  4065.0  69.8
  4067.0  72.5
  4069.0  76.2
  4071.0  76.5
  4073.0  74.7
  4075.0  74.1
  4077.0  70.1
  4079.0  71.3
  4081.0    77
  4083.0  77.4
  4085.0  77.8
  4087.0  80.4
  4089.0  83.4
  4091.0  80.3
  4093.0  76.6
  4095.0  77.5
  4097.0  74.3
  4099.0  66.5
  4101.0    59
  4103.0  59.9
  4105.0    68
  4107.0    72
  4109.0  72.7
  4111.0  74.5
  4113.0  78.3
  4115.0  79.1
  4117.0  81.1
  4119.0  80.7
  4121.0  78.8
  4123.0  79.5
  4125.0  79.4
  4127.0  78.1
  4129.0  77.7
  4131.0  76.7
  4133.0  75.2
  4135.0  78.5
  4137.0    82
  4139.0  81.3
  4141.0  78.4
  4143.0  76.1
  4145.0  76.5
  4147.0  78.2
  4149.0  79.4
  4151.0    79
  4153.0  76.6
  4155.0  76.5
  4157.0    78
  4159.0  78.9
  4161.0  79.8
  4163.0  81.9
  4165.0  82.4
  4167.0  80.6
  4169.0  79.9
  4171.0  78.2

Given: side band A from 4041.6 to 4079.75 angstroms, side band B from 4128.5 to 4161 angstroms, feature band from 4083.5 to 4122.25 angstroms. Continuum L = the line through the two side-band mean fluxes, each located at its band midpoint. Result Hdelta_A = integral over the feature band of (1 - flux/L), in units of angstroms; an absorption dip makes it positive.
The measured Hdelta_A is 0.69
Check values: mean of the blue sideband 74.3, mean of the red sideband 78.1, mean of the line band 74.8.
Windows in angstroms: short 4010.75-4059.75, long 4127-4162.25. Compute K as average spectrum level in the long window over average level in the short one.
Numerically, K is 1.0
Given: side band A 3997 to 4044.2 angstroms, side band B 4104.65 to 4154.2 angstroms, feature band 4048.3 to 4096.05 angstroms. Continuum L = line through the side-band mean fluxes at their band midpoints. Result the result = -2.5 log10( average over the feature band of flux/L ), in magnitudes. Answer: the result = 0.02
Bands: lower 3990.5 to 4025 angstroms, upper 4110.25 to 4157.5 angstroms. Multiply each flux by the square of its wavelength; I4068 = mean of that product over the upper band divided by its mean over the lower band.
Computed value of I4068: 1.1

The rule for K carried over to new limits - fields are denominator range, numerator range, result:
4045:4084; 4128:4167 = 1.06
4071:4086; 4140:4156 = 1.04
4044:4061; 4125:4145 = 1.04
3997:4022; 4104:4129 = 1.02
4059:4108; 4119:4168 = 1.07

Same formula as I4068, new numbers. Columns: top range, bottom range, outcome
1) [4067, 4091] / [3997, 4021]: 1.05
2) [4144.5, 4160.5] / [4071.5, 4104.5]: 1.09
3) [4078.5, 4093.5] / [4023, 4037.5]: 1.09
